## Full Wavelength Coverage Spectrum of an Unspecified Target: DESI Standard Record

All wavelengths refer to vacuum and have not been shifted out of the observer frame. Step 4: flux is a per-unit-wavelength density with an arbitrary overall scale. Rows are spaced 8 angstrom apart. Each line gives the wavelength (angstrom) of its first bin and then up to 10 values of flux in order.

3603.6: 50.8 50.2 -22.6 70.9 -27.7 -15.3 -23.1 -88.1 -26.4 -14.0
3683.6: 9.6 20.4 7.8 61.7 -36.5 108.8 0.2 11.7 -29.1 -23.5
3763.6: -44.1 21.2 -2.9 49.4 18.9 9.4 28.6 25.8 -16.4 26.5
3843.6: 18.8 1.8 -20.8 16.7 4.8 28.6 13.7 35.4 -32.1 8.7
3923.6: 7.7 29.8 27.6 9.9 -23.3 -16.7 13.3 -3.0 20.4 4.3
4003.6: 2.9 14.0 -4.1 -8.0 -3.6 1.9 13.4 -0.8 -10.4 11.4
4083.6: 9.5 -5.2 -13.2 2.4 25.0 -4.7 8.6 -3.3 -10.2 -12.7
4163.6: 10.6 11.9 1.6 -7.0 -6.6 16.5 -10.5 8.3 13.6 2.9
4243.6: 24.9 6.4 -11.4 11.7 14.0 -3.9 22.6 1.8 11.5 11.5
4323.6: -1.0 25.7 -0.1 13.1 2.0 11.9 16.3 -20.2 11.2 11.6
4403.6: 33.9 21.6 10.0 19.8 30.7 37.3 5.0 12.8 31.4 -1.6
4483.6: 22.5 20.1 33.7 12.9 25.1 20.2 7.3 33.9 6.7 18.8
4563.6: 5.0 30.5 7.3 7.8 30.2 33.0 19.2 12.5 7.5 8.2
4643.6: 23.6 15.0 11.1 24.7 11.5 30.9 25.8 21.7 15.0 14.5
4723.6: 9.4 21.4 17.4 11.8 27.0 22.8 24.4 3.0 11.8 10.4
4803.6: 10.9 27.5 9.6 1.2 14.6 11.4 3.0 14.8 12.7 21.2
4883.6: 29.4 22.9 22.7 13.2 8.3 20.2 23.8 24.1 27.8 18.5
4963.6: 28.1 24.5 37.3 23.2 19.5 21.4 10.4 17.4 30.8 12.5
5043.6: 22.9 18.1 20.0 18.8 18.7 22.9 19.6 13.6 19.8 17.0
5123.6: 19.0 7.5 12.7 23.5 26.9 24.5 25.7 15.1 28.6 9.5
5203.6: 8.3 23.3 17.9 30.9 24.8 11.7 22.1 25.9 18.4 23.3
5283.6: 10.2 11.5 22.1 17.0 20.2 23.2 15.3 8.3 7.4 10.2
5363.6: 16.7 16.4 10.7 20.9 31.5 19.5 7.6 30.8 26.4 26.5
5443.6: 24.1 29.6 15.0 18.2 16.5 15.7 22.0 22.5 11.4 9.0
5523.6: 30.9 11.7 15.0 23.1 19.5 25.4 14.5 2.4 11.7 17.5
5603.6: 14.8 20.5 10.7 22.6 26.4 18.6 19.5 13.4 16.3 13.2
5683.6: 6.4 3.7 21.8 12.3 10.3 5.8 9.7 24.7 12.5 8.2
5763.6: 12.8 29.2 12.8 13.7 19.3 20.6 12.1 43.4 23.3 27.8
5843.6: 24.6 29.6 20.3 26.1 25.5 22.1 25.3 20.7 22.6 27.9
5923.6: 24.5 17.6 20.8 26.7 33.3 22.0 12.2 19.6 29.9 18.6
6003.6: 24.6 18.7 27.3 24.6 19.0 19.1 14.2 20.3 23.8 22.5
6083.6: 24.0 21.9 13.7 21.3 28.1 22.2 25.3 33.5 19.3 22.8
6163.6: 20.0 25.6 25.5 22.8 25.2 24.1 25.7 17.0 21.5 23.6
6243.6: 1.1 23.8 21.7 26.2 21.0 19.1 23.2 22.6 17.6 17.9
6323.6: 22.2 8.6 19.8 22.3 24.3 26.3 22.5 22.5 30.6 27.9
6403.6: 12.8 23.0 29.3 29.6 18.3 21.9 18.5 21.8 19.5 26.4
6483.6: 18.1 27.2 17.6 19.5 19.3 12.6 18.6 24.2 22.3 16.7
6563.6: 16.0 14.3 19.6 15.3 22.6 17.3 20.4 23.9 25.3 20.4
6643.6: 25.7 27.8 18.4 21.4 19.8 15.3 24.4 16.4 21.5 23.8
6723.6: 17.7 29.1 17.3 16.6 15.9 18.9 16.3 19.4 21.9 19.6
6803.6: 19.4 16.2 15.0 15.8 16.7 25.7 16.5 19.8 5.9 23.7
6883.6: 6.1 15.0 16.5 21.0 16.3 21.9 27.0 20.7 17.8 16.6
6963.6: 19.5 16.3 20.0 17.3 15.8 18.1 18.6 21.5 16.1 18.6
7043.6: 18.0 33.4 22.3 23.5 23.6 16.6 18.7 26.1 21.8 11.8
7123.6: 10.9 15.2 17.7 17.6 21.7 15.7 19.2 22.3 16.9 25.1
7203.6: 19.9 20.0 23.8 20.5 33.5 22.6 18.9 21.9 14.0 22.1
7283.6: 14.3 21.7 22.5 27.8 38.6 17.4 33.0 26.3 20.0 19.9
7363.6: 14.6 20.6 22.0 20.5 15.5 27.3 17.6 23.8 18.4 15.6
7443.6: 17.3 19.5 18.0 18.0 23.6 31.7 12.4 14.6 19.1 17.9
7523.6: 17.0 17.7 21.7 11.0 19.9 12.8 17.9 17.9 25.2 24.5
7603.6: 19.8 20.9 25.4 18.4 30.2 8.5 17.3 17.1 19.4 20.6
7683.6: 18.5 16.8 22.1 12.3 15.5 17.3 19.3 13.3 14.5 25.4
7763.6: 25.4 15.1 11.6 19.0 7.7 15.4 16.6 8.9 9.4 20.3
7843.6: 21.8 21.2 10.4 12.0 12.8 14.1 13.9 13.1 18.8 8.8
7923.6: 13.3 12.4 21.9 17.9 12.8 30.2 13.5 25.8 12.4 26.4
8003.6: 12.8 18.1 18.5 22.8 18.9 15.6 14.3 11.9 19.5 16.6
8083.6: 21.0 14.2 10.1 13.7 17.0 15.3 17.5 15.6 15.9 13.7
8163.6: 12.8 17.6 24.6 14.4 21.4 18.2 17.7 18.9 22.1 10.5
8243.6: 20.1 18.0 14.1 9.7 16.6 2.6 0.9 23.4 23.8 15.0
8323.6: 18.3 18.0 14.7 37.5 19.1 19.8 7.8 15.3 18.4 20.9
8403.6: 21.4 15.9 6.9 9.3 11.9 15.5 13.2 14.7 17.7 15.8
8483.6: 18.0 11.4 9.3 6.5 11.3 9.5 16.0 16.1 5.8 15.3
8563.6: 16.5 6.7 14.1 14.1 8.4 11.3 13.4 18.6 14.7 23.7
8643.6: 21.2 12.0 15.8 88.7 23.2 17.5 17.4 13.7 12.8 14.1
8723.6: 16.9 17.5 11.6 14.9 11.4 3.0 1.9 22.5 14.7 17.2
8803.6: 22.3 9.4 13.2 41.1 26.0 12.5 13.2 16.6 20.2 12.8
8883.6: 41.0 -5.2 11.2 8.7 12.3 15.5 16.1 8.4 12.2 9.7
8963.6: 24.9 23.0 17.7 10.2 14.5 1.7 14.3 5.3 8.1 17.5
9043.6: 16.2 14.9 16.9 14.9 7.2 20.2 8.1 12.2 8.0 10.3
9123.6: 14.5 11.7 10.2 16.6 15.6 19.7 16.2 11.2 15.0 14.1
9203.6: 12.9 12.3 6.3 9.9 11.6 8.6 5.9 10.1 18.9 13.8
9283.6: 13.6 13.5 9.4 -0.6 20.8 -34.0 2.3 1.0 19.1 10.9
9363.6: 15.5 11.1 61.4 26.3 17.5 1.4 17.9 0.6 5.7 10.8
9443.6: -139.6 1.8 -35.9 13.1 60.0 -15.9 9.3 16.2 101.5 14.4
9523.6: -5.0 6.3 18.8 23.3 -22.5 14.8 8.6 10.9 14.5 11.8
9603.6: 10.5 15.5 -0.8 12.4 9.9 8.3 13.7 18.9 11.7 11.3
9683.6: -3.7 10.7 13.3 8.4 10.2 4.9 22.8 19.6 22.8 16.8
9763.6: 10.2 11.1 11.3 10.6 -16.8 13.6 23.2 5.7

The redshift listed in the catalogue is 0.103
